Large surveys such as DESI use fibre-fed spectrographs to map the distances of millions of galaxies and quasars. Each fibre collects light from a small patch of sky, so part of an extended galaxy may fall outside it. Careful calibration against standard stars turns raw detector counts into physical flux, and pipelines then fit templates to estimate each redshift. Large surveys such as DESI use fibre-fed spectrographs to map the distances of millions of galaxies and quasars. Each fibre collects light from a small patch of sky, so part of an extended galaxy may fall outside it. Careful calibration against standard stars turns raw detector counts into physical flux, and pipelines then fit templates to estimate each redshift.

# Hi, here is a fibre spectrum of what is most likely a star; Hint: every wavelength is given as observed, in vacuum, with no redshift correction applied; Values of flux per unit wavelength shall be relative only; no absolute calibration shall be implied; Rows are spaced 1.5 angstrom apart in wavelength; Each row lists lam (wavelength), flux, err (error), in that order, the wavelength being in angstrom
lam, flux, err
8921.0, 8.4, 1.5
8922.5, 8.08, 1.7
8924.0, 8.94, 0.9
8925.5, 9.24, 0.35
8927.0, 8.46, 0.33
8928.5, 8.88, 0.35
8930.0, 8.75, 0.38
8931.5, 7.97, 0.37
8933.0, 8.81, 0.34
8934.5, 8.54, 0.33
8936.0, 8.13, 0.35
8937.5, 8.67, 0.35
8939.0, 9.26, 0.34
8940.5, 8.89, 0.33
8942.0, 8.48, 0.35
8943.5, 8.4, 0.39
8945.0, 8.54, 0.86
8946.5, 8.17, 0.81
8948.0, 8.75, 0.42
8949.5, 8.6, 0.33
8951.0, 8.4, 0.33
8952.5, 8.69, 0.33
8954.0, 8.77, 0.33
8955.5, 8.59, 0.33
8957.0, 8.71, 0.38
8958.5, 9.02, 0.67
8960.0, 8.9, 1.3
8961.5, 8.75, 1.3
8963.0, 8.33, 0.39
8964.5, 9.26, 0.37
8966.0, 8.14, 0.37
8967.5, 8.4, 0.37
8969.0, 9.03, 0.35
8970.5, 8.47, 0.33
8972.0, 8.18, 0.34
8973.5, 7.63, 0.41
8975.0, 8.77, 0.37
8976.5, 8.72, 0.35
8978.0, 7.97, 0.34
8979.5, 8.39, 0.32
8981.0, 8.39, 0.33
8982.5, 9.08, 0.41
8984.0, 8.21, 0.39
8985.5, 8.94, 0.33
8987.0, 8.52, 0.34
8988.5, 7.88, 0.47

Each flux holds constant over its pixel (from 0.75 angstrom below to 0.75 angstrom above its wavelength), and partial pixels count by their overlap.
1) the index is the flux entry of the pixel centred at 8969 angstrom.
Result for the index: 9.03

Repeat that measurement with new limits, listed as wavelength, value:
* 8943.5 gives 8.4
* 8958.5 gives 9.02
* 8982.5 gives 9.08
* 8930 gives 8.75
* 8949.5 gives 8.6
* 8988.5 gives 7.88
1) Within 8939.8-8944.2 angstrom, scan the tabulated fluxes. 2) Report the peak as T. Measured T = 8.89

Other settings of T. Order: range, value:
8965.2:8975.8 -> 9.03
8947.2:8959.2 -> 9.02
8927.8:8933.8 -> 8.88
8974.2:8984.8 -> 9.08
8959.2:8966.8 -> 9.26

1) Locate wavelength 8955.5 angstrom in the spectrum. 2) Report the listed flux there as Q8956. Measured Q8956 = 8.59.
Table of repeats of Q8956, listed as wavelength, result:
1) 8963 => 8.33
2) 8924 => 8.94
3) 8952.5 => 8.69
